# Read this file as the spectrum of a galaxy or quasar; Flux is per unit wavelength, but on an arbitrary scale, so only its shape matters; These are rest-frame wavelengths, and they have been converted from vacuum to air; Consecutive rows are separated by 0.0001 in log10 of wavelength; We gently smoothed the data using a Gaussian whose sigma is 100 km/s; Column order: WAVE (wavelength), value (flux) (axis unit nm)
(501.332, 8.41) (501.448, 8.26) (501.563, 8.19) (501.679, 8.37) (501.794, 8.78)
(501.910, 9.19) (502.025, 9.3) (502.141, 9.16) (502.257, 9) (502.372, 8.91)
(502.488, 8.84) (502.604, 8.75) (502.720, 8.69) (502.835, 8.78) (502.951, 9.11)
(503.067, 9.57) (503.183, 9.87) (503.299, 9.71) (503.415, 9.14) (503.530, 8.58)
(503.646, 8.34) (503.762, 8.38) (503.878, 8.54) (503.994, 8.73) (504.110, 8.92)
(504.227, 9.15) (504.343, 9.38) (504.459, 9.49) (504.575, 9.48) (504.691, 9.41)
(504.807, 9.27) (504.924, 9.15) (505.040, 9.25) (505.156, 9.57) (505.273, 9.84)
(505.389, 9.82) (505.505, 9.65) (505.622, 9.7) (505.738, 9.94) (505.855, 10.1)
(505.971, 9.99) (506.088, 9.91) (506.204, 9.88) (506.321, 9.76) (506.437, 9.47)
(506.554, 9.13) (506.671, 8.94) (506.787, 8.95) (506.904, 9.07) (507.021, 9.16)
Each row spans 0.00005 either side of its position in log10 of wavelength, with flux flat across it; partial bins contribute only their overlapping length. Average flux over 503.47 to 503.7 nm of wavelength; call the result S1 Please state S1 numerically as 8.5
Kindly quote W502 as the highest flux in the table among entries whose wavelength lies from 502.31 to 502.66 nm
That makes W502 8.91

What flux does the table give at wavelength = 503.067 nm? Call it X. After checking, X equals 9.57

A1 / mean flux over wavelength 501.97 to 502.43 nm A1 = 9.09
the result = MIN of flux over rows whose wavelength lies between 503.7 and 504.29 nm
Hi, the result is 8.38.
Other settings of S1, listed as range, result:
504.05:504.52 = 9.23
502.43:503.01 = 8.83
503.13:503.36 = 9.77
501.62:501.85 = 8.57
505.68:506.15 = 9.99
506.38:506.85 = 9.11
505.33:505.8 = 9.78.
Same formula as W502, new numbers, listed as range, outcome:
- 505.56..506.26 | 10.1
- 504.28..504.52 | 9.49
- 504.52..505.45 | 9.84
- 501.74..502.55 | 9.3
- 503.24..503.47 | 9.71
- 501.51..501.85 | 8.78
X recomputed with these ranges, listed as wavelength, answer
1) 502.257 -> 9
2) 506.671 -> 8.94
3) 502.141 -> 9.16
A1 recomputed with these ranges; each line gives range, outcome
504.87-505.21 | 9.34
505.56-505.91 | 9.89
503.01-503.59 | 9.38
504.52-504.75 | 9.46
